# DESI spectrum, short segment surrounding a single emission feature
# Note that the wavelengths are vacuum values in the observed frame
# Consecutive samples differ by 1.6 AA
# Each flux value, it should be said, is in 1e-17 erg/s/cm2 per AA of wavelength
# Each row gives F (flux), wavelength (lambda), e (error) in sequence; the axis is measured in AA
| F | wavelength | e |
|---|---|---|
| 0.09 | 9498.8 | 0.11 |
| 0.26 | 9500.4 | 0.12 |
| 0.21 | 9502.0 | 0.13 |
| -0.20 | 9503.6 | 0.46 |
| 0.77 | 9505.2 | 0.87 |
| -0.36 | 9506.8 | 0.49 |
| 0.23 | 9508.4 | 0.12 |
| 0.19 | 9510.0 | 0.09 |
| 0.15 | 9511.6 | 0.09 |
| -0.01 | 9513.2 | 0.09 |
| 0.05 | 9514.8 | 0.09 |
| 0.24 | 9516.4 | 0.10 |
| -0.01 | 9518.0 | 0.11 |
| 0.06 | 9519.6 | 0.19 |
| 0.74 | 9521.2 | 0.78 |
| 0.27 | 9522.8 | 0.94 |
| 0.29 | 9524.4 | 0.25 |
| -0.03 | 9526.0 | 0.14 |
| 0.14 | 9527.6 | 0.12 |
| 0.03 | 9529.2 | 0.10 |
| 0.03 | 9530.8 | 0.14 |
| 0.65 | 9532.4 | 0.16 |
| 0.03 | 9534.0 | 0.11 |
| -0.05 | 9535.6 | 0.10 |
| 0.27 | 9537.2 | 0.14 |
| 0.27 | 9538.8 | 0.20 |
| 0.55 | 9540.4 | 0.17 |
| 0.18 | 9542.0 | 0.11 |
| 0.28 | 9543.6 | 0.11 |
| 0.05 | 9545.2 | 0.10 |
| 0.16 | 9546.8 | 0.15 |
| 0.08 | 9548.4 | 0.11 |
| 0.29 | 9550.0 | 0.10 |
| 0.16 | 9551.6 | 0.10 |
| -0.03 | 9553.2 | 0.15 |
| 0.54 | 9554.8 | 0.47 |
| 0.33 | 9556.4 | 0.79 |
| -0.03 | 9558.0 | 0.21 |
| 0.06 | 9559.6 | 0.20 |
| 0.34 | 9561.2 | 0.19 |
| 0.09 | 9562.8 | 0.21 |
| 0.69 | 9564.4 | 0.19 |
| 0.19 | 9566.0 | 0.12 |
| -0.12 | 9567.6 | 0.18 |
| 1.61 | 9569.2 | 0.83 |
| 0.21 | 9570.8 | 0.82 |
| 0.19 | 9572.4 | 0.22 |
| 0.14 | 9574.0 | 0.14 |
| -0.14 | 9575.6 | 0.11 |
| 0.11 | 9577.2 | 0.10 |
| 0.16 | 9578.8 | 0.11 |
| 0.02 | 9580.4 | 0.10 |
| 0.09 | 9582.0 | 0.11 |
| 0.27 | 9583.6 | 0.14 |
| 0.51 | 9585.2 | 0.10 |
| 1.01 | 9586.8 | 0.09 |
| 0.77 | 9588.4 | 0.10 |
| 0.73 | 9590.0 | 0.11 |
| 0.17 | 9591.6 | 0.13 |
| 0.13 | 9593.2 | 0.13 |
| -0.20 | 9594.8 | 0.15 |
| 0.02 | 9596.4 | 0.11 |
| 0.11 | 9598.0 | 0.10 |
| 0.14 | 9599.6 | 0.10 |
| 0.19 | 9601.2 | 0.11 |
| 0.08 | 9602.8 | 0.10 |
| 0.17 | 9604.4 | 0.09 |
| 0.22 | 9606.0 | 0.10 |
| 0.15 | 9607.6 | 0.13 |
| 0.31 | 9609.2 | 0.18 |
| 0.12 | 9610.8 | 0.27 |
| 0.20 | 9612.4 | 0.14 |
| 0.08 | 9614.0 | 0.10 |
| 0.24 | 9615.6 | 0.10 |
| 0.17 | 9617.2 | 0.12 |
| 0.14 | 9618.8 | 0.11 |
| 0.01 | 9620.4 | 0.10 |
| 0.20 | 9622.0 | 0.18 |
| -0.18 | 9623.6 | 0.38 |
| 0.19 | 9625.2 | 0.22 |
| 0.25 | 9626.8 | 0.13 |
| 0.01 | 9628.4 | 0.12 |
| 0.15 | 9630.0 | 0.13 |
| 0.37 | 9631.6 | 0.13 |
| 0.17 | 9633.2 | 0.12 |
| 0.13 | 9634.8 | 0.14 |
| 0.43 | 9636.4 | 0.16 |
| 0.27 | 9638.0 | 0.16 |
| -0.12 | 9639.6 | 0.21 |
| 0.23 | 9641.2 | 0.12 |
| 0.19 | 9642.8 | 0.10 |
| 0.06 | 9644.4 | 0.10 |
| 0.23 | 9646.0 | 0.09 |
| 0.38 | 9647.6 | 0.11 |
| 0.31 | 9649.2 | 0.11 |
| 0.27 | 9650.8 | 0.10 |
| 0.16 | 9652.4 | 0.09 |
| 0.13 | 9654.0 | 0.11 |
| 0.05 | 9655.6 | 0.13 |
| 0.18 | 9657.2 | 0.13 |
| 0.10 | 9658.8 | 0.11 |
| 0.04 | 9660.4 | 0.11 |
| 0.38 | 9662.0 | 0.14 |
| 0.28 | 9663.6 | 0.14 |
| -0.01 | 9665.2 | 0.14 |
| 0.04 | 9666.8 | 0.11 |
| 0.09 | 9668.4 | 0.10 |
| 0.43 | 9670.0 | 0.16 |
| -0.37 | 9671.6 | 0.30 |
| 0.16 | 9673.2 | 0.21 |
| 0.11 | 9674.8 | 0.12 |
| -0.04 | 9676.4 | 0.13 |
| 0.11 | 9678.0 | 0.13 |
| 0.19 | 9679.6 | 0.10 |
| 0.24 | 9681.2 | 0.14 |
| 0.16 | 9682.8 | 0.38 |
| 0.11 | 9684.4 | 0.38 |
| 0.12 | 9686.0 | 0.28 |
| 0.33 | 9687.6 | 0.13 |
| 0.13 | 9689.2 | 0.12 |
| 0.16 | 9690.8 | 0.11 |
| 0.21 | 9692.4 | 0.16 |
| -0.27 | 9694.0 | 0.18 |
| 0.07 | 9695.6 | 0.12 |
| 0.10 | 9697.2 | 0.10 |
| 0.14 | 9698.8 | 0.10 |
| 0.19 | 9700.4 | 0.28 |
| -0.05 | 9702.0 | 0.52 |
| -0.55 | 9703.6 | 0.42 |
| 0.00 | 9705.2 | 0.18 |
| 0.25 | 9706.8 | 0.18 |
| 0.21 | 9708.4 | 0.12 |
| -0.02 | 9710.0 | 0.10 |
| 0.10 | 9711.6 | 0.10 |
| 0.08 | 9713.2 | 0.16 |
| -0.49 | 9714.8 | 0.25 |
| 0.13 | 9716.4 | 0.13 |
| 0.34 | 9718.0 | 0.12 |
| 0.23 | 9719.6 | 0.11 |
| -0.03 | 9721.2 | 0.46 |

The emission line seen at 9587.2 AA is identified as [O III] 5007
